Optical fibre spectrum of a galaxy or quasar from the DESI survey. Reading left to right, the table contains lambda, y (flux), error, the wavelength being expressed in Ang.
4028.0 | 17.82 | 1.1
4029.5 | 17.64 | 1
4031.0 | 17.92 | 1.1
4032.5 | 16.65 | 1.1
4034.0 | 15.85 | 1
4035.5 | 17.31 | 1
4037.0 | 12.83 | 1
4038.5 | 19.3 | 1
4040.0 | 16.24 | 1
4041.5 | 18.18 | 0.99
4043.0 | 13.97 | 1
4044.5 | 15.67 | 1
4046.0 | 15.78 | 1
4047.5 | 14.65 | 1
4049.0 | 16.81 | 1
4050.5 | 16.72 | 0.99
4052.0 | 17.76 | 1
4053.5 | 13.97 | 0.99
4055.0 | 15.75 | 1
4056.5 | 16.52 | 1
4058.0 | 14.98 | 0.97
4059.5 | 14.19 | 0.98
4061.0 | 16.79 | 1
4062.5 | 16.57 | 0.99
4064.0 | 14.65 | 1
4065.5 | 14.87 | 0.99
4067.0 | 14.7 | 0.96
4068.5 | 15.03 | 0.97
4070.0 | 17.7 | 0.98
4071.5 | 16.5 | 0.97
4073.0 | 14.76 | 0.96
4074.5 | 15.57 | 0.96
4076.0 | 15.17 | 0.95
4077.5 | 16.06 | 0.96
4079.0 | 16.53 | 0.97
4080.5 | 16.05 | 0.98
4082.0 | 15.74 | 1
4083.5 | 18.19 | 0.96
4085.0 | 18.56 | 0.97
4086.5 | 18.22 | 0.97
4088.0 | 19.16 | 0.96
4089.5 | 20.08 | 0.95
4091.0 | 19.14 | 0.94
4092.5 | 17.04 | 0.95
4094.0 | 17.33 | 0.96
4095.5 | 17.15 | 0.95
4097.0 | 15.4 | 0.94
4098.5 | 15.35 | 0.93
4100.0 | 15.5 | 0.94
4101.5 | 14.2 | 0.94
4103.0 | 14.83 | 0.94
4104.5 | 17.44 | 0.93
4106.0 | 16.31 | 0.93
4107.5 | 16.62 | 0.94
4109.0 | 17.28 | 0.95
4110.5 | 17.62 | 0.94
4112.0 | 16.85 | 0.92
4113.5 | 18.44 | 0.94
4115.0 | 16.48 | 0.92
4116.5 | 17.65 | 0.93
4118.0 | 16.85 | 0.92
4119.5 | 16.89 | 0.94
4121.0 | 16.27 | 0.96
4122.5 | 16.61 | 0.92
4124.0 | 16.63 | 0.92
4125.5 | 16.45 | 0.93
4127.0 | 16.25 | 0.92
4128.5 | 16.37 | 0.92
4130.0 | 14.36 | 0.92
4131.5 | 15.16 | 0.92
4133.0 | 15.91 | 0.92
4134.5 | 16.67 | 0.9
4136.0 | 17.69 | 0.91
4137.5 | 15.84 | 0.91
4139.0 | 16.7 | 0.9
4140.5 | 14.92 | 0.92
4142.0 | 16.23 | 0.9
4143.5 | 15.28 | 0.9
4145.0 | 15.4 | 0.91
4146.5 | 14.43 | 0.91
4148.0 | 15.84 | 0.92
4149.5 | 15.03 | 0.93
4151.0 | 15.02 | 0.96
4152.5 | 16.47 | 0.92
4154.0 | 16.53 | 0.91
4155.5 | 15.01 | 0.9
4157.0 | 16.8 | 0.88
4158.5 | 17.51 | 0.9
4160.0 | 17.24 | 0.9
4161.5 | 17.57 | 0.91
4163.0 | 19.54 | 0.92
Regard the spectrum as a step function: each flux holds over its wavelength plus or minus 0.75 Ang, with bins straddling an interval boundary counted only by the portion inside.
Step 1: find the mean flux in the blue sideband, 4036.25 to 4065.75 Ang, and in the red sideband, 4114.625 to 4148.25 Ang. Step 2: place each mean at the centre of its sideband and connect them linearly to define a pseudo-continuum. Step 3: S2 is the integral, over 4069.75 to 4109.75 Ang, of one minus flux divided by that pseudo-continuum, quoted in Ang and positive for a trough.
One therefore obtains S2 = -1.9 Ang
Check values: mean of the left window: 15.8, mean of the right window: 16.1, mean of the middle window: 16.7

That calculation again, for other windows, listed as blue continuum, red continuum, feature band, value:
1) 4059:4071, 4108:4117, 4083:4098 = -1.3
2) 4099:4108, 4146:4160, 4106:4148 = -1.3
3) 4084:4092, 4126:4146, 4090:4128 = 1.9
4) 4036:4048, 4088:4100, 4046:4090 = 1.0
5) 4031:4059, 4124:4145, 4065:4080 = 0.3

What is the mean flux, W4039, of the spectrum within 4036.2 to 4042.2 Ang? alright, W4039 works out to 16.6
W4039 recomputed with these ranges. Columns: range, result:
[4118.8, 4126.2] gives 16.6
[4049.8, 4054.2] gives 16.2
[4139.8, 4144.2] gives 15.5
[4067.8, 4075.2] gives 15.9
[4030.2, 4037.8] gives 16.1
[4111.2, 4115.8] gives 17.3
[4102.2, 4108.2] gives 16.3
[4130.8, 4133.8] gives 15.6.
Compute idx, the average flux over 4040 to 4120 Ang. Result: 16.4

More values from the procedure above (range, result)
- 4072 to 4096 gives 17.2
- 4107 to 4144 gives 16.5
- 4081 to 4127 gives 17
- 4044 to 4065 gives 15.8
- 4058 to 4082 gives 15.7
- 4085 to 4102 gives 17.2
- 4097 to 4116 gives 16.4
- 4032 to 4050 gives 16.1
